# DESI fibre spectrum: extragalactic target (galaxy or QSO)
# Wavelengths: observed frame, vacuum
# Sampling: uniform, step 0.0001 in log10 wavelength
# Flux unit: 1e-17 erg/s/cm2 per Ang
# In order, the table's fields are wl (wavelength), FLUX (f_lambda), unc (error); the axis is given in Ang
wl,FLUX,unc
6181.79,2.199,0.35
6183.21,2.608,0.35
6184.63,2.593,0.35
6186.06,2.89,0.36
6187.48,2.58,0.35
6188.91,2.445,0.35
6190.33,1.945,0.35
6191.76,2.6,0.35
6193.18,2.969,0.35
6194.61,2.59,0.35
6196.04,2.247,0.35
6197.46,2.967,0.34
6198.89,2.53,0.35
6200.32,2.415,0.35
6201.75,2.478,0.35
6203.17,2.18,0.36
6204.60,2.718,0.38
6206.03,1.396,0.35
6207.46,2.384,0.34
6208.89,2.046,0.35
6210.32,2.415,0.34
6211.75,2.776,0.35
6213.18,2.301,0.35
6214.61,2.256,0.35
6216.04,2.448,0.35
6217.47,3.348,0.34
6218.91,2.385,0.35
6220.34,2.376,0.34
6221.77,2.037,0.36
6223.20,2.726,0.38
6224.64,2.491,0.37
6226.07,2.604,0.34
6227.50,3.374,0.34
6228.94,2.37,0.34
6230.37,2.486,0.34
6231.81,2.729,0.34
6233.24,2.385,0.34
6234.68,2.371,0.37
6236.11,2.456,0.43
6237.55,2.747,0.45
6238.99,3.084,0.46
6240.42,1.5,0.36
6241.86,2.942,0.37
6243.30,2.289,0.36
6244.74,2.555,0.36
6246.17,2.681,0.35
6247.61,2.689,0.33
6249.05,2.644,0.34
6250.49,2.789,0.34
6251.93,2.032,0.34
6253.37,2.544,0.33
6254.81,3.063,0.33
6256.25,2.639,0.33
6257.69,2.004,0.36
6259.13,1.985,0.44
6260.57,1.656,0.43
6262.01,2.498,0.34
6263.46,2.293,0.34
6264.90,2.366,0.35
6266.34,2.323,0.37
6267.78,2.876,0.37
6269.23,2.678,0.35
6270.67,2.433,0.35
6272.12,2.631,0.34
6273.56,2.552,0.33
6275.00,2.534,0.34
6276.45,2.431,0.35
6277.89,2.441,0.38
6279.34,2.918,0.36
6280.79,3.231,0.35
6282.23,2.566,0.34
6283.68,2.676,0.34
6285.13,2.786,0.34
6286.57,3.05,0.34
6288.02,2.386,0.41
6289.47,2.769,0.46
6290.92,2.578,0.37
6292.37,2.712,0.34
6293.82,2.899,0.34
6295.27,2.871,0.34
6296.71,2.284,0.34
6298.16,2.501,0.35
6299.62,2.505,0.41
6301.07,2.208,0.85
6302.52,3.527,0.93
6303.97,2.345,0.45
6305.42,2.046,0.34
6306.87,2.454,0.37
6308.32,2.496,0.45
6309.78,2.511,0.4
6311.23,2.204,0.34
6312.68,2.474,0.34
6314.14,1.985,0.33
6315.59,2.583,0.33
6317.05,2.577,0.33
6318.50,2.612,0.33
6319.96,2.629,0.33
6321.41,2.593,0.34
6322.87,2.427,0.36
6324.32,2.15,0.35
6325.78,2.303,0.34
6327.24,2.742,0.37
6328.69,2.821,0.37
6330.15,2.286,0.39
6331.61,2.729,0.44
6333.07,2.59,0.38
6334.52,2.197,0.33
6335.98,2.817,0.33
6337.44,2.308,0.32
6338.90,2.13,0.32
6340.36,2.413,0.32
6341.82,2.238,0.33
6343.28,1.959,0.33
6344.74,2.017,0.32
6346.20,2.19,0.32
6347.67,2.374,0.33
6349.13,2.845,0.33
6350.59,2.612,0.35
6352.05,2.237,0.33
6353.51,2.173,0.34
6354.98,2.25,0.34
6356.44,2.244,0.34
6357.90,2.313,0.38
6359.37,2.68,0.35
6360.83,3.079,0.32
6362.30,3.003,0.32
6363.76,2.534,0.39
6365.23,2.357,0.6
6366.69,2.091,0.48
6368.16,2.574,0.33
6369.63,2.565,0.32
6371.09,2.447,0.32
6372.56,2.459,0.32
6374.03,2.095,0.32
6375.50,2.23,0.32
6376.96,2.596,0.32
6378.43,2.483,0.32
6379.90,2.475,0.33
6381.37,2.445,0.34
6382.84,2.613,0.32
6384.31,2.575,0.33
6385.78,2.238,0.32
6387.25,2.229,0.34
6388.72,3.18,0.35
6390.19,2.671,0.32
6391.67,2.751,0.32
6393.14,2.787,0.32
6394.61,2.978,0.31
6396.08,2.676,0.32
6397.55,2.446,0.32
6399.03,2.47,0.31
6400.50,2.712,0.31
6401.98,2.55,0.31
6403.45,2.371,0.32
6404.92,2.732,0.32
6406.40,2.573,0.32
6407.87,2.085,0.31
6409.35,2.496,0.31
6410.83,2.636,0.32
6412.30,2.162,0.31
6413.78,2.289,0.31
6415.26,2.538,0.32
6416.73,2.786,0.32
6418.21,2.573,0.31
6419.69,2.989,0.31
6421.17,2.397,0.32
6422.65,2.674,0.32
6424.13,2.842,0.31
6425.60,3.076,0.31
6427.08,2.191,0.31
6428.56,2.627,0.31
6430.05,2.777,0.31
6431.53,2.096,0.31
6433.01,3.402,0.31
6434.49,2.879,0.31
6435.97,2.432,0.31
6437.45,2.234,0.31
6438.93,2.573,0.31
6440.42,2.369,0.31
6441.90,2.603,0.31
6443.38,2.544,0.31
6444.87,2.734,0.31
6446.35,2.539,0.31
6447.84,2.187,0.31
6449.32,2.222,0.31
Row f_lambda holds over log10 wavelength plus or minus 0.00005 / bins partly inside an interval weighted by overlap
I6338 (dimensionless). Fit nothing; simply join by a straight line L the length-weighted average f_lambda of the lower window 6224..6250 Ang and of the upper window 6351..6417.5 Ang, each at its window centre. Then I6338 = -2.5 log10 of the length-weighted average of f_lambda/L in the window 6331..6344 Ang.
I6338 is 0.070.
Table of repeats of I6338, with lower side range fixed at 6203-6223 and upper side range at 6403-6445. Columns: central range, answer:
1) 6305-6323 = 0.02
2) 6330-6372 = 0.04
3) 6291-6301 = -0.06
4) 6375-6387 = 0.04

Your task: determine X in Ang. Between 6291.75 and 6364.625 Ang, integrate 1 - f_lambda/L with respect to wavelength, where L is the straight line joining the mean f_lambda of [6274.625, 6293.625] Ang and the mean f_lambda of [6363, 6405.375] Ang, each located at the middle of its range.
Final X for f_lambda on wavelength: 4.3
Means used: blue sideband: 2.71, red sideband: 2.53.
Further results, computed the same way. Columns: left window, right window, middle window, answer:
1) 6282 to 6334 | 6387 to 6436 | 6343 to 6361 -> 1.5 Ang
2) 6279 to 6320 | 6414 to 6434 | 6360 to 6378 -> 1.0 Ang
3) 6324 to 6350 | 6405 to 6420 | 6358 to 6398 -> -1.7 Ang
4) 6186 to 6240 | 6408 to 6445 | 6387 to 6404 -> -0.6 Ang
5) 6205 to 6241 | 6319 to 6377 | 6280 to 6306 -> -2.3 Ang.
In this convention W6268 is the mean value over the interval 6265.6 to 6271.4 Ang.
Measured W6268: 2.58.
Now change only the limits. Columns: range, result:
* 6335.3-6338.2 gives 2.55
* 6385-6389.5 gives 2.55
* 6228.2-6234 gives 2.49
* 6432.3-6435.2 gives 3.14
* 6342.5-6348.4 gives 2.13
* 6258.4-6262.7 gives 2.04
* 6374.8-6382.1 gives 2.45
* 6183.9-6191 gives 2.5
